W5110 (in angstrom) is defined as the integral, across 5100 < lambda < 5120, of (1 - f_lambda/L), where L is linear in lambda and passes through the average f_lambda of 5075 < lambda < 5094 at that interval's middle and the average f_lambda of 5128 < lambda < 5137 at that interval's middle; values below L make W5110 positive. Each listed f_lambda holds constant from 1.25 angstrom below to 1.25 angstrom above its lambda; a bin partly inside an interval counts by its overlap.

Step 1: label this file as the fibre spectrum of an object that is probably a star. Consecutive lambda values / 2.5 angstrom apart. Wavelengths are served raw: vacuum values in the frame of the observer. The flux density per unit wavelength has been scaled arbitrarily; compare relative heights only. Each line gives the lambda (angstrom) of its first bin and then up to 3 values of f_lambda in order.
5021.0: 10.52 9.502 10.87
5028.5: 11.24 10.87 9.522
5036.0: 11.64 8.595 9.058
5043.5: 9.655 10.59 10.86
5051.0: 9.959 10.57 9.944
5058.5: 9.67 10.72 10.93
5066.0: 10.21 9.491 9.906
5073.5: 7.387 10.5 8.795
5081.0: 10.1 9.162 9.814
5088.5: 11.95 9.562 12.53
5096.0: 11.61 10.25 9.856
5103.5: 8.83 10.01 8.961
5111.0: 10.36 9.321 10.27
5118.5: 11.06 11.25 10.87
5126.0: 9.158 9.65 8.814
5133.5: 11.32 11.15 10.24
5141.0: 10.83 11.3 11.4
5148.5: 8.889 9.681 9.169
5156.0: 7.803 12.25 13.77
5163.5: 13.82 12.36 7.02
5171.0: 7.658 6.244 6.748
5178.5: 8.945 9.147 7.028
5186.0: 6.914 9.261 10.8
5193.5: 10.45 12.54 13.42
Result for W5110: 0.8 angstrom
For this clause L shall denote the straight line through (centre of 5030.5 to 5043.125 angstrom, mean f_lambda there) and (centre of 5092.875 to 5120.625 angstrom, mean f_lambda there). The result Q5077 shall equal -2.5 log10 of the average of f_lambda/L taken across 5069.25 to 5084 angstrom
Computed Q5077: 0.09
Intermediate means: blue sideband 9.86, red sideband 10.3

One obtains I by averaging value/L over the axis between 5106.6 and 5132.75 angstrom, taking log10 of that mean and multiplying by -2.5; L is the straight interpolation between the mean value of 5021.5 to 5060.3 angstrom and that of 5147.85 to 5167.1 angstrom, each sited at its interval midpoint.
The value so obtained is 0.08 mag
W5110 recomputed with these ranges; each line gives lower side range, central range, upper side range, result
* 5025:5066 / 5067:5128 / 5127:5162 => 1.87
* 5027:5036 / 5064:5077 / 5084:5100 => 1.49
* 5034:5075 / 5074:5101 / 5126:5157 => -0.95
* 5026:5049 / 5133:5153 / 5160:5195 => -2.09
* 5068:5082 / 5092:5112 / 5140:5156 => -1.47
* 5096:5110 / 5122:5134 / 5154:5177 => -0.17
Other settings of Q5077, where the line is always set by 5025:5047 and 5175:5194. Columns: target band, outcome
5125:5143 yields -0.12 mag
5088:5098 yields -0.18 mag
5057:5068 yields -0.04 mag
